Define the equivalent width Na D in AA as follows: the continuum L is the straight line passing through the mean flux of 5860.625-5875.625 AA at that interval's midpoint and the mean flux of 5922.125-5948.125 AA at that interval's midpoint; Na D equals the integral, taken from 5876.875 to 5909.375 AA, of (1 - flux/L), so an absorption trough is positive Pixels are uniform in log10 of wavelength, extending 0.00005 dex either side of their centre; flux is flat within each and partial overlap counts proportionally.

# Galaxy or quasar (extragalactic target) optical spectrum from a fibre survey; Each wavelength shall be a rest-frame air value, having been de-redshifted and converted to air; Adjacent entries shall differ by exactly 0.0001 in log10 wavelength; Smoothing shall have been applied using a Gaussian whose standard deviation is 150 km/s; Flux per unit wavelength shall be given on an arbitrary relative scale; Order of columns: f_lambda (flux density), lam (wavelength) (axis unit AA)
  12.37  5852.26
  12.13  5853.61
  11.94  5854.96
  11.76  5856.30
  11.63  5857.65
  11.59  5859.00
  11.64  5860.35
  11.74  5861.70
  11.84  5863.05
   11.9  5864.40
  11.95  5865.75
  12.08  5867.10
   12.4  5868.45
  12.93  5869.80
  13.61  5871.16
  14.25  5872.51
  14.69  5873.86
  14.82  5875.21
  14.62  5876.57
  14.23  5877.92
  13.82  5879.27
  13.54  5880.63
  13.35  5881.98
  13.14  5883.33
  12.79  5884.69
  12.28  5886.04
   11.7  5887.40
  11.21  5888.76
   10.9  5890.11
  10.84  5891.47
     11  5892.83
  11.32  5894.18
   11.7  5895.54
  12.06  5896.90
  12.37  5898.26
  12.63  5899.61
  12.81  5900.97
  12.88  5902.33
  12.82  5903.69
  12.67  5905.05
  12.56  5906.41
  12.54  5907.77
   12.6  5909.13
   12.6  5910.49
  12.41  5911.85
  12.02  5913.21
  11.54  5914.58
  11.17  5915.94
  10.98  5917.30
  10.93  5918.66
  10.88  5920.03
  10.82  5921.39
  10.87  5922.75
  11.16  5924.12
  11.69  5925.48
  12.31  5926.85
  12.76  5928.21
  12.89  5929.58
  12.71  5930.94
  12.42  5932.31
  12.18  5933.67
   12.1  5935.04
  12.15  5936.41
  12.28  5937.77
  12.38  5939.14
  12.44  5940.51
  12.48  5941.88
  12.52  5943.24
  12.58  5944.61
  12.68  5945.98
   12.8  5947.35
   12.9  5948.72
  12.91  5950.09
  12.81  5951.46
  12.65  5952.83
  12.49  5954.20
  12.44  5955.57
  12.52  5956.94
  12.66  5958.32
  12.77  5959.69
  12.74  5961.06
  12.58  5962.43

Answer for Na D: 0.6 AA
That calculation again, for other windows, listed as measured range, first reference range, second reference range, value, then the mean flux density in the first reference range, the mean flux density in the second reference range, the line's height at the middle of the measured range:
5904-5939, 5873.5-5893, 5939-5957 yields 2.0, 12.9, 12.6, 12.7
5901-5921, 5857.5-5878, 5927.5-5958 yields 1.0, 12.9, 12.6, 12.7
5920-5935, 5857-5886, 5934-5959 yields 0.8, 13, 12.5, 12.6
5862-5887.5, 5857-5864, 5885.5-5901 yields -3.2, 11.7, 11.7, 11.7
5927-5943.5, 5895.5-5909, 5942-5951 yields 0.3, 12.5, 12.7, 12.7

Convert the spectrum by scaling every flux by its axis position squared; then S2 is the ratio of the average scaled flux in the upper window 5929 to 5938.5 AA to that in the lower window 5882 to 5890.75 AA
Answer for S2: 1.0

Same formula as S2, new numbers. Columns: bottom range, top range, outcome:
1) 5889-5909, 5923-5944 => 1.03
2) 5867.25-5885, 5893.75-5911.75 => 0.92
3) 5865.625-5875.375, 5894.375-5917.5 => 0.93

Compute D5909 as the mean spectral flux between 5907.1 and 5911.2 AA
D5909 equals 12.6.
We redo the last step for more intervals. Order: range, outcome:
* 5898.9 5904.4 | 12.8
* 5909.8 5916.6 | 11.9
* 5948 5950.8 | 12.9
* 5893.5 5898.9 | 11.9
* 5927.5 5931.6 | 12.8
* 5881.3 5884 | 13.3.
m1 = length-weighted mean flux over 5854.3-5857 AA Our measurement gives 11.9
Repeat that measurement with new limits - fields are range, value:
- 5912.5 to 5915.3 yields 11.8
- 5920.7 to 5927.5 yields 11.4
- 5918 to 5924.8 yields 10.9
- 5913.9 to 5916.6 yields 11.4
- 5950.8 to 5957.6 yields 12.6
